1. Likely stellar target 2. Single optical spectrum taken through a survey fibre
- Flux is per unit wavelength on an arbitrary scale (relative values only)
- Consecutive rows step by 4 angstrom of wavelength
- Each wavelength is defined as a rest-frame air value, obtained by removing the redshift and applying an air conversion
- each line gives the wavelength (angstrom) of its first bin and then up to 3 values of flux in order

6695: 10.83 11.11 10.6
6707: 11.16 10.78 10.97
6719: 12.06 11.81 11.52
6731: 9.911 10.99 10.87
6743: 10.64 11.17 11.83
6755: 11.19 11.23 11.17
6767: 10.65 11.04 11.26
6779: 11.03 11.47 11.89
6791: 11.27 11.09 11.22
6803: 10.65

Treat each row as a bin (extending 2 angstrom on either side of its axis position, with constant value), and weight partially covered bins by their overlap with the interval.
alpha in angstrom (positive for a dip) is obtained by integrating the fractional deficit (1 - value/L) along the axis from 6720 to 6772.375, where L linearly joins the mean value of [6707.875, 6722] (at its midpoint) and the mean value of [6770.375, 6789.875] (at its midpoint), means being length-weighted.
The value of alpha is 1.06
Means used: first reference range 11.3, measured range 11.1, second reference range 11.4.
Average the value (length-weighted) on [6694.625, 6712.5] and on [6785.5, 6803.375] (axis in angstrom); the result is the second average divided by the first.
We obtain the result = 1.03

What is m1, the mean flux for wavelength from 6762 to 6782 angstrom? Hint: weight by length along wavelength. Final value 11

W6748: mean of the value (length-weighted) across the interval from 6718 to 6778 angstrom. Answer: 11.1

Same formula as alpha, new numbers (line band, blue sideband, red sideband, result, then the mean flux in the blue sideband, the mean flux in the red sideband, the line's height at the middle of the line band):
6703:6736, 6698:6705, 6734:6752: -0.6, 10.8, 11.1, 10.9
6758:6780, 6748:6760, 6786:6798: 0.6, 11.4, 11.4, 11.4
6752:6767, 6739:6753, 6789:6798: 0.0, 11.2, 11.2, 11.2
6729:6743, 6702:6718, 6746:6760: 0.8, 11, 11.4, 11.2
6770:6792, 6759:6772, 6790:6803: -0.6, 11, 11.1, 11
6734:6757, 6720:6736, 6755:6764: 0.1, 11.1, 11.2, 11.2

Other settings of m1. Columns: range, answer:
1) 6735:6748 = 10.9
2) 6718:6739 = 11.2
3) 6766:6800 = 11.2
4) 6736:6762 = 11.1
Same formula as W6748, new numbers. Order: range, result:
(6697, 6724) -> 11.2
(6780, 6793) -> 11.5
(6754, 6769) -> 11.1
